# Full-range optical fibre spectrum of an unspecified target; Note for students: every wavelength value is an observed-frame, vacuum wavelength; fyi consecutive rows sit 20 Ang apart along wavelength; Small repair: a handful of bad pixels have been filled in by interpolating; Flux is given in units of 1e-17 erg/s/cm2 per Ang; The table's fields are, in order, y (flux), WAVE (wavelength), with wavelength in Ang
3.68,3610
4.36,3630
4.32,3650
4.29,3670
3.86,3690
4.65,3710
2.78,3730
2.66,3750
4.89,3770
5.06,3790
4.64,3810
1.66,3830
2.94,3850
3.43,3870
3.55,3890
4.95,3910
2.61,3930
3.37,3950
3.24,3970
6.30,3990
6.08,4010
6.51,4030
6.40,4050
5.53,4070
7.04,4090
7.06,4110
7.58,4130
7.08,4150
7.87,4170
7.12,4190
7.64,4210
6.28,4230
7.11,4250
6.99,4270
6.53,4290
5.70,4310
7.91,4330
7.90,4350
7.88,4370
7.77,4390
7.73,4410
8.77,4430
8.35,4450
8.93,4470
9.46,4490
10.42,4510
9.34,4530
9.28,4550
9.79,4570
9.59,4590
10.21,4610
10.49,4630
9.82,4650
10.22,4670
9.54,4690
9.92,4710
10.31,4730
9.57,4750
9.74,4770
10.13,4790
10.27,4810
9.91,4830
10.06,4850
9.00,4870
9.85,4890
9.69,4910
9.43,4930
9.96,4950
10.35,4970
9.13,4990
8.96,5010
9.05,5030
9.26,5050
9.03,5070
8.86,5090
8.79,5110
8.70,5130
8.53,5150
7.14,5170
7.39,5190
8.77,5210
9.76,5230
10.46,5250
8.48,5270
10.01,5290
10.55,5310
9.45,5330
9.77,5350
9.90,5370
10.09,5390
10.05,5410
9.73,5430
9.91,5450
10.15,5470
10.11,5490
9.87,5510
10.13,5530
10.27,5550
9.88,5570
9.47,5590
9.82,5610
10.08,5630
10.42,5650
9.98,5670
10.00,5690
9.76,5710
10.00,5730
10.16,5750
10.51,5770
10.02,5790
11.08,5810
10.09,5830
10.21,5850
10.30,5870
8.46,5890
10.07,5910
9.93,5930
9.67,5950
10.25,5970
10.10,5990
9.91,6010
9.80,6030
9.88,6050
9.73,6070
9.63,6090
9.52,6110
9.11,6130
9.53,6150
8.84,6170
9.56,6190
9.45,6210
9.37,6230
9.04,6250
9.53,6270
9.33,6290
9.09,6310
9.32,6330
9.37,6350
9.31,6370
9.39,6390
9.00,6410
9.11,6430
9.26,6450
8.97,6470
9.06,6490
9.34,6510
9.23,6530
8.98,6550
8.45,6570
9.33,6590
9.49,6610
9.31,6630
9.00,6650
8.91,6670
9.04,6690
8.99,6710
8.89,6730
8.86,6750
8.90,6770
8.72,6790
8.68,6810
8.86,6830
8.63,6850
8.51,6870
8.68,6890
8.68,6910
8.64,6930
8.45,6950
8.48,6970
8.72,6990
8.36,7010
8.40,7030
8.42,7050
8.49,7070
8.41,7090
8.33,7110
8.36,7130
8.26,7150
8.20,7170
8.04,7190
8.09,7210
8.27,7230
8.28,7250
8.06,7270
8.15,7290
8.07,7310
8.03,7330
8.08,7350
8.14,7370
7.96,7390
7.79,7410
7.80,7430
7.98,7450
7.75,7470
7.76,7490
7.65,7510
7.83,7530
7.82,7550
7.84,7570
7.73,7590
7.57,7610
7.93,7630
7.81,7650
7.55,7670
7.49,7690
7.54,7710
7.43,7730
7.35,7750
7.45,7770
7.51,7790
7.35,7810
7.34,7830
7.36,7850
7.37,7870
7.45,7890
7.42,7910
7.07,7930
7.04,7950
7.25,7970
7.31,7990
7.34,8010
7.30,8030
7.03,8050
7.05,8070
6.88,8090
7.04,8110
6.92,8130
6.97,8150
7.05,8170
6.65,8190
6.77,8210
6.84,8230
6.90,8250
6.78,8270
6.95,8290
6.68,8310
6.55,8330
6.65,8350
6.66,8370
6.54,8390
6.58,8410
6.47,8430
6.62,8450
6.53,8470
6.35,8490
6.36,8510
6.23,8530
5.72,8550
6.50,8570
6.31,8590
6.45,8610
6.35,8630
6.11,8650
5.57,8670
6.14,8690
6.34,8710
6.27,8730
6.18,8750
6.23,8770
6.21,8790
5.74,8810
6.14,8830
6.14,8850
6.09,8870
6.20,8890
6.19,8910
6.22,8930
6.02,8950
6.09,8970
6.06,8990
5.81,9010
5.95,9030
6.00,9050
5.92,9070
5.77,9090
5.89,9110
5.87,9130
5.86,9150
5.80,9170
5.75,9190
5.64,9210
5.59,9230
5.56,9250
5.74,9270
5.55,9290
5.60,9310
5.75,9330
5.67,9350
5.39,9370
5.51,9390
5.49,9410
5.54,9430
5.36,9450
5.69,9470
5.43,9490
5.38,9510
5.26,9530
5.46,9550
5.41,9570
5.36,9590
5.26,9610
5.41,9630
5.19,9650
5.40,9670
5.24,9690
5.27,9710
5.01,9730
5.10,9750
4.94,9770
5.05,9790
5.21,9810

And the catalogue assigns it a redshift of 0.000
